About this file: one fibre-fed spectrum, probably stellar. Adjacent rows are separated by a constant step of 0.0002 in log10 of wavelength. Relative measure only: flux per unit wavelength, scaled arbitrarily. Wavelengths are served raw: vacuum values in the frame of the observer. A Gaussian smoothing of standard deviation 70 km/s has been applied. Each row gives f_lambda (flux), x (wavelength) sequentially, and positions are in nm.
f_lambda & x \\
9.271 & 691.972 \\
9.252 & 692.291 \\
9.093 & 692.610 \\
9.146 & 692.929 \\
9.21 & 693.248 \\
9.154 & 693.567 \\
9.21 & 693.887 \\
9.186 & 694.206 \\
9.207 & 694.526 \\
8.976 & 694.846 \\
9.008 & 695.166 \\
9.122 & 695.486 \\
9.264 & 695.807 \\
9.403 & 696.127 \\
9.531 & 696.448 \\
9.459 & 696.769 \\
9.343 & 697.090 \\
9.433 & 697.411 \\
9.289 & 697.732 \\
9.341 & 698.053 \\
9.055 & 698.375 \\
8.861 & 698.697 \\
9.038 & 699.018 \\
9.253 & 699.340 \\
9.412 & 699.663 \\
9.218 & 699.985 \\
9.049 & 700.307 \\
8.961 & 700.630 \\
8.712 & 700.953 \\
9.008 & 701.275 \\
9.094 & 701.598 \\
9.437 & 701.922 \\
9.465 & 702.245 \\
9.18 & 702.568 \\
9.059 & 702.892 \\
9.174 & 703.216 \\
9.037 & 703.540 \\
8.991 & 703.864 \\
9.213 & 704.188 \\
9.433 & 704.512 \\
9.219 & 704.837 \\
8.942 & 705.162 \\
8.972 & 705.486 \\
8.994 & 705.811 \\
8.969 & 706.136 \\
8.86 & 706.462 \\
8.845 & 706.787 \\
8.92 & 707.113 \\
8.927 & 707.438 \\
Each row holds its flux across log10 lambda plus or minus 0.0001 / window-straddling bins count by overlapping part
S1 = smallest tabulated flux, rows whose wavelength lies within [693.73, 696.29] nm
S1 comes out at 8.976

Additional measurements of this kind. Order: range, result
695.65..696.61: 9.264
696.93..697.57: 9.343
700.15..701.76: 8.712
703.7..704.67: 8.991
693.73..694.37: 9.186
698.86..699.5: 9.038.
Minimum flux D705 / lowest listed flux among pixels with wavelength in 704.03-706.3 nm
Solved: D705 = 8.942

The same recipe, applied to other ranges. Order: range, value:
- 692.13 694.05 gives 9.093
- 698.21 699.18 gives 8.861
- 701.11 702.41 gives 9.008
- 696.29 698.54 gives 9.055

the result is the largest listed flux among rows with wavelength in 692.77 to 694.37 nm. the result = 9.21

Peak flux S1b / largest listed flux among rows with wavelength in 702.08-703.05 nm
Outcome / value 9.465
